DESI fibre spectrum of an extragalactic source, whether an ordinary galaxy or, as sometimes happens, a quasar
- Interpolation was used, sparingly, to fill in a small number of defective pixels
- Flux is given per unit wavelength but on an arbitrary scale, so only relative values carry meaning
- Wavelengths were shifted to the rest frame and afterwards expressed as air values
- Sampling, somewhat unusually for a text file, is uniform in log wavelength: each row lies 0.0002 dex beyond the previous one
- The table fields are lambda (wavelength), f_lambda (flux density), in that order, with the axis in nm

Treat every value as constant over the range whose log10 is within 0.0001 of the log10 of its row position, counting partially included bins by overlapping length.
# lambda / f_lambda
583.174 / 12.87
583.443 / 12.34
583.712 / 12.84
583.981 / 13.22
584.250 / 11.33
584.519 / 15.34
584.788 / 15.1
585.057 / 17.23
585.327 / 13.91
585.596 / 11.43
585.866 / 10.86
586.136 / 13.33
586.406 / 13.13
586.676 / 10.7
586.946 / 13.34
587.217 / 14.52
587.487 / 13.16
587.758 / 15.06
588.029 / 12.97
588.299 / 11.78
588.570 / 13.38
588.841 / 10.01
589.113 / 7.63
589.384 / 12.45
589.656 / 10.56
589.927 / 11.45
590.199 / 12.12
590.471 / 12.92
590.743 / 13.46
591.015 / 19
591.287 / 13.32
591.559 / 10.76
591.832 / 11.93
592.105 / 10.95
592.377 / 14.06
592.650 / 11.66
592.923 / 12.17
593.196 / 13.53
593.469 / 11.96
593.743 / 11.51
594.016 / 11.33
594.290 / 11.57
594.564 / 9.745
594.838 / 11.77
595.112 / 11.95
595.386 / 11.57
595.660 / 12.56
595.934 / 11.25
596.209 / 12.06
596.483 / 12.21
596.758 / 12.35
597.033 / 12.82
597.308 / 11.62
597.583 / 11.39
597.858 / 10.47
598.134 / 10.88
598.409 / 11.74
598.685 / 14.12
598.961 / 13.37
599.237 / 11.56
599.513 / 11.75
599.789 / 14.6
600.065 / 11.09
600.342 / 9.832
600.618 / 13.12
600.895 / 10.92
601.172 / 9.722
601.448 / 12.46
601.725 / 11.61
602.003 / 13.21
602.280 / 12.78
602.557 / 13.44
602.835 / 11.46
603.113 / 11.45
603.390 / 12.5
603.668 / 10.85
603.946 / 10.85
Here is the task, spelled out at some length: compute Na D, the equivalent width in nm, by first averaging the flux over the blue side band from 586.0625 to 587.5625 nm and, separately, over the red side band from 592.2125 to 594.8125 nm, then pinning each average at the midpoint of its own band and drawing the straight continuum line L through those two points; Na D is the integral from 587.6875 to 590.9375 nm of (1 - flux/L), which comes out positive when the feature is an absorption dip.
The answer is 0.14 nm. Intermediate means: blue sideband 13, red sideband 11.9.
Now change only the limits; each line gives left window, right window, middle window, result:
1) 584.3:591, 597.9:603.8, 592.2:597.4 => 0.170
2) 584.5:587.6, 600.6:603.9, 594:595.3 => 0.138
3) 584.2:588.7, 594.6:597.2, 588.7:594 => 0.194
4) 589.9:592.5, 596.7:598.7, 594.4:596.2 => 0.106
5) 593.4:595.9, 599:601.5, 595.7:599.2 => -0.121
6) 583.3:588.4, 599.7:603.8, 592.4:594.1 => 0.060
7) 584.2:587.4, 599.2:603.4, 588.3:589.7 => 0.234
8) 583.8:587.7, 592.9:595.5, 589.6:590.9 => 0.016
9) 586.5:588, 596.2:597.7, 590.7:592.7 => -0.067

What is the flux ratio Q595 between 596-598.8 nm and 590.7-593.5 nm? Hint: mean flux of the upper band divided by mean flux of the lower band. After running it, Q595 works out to 0.92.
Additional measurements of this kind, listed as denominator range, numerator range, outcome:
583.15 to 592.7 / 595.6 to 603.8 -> 0.94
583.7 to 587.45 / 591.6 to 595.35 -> 0.89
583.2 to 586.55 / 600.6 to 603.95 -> 0.89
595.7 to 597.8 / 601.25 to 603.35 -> 1.03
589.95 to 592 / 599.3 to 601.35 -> 0.88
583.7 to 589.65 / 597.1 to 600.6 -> 0.93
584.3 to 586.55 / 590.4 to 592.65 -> 0.97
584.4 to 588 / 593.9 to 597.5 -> 0.86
